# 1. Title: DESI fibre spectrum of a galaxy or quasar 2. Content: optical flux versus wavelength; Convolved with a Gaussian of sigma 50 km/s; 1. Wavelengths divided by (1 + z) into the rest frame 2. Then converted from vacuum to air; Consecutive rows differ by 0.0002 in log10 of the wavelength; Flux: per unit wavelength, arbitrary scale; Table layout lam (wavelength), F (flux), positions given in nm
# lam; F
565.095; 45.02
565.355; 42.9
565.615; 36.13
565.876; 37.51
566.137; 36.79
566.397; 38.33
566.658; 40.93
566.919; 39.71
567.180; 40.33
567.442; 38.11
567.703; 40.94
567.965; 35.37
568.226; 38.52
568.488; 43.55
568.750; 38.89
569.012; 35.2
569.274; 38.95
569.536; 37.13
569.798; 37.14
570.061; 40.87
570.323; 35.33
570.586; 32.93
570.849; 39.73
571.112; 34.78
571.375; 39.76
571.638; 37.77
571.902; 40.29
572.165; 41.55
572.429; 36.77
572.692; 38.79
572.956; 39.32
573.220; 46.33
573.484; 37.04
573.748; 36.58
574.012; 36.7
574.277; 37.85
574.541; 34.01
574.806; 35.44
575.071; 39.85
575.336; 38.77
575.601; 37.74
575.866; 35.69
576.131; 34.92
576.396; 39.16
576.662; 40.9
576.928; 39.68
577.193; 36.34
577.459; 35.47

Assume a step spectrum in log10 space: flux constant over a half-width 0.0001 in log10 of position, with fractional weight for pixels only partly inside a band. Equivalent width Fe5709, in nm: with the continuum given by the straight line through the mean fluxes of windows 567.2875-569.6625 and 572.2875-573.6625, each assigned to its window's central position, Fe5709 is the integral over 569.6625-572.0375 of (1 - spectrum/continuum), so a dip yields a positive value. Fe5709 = 0.09 nm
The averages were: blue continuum 38.5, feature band 37.6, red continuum 39.6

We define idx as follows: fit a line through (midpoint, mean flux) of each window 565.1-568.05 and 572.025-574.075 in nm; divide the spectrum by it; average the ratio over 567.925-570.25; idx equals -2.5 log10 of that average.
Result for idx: 0.020 mag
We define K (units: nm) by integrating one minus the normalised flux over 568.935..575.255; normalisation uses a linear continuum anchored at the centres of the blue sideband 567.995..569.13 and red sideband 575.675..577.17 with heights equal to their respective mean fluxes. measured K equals 0.07 nm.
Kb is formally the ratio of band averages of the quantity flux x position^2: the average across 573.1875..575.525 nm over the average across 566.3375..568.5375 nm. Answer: 0.98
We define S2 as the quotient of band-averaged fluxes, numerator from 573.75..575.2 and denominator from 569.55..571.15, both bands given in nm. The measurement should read 0.99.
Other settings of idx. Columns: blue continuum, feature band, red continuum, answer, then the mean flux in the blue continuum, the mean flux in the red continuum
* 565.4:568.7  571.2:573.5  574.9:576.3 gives -0.05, 39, 37.4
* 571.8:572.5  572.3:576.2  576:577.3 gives 0.04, 39.7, 38.2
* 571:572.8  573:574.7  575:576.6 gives 0.00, 38.6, 37.8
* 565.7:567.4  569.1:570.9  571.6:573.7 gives 0.06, 38.8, 39.7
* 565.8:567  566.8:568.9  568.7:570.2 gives -0.03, 38.7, 38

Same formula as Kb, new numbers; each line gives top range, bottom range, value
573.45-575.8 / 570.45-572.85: 0.98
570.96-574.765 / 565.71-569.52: 1.01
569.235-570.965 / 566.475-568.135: 0.96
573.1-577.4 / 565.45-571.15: 1.02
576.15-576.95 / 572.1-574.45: 1.02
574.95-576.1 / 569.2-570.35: 1.01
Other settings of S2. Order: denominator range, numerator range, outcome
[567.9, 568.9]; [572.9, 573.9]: 1.01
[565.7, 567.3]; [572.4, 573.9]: 1.01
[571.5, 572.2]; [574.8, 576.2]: 0.94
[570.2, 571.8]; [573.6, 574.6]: 0.99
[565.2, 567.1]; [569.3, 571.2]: 0.95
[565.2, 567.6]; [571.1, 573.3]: 1.01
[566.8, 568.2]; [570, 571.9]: 0.96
